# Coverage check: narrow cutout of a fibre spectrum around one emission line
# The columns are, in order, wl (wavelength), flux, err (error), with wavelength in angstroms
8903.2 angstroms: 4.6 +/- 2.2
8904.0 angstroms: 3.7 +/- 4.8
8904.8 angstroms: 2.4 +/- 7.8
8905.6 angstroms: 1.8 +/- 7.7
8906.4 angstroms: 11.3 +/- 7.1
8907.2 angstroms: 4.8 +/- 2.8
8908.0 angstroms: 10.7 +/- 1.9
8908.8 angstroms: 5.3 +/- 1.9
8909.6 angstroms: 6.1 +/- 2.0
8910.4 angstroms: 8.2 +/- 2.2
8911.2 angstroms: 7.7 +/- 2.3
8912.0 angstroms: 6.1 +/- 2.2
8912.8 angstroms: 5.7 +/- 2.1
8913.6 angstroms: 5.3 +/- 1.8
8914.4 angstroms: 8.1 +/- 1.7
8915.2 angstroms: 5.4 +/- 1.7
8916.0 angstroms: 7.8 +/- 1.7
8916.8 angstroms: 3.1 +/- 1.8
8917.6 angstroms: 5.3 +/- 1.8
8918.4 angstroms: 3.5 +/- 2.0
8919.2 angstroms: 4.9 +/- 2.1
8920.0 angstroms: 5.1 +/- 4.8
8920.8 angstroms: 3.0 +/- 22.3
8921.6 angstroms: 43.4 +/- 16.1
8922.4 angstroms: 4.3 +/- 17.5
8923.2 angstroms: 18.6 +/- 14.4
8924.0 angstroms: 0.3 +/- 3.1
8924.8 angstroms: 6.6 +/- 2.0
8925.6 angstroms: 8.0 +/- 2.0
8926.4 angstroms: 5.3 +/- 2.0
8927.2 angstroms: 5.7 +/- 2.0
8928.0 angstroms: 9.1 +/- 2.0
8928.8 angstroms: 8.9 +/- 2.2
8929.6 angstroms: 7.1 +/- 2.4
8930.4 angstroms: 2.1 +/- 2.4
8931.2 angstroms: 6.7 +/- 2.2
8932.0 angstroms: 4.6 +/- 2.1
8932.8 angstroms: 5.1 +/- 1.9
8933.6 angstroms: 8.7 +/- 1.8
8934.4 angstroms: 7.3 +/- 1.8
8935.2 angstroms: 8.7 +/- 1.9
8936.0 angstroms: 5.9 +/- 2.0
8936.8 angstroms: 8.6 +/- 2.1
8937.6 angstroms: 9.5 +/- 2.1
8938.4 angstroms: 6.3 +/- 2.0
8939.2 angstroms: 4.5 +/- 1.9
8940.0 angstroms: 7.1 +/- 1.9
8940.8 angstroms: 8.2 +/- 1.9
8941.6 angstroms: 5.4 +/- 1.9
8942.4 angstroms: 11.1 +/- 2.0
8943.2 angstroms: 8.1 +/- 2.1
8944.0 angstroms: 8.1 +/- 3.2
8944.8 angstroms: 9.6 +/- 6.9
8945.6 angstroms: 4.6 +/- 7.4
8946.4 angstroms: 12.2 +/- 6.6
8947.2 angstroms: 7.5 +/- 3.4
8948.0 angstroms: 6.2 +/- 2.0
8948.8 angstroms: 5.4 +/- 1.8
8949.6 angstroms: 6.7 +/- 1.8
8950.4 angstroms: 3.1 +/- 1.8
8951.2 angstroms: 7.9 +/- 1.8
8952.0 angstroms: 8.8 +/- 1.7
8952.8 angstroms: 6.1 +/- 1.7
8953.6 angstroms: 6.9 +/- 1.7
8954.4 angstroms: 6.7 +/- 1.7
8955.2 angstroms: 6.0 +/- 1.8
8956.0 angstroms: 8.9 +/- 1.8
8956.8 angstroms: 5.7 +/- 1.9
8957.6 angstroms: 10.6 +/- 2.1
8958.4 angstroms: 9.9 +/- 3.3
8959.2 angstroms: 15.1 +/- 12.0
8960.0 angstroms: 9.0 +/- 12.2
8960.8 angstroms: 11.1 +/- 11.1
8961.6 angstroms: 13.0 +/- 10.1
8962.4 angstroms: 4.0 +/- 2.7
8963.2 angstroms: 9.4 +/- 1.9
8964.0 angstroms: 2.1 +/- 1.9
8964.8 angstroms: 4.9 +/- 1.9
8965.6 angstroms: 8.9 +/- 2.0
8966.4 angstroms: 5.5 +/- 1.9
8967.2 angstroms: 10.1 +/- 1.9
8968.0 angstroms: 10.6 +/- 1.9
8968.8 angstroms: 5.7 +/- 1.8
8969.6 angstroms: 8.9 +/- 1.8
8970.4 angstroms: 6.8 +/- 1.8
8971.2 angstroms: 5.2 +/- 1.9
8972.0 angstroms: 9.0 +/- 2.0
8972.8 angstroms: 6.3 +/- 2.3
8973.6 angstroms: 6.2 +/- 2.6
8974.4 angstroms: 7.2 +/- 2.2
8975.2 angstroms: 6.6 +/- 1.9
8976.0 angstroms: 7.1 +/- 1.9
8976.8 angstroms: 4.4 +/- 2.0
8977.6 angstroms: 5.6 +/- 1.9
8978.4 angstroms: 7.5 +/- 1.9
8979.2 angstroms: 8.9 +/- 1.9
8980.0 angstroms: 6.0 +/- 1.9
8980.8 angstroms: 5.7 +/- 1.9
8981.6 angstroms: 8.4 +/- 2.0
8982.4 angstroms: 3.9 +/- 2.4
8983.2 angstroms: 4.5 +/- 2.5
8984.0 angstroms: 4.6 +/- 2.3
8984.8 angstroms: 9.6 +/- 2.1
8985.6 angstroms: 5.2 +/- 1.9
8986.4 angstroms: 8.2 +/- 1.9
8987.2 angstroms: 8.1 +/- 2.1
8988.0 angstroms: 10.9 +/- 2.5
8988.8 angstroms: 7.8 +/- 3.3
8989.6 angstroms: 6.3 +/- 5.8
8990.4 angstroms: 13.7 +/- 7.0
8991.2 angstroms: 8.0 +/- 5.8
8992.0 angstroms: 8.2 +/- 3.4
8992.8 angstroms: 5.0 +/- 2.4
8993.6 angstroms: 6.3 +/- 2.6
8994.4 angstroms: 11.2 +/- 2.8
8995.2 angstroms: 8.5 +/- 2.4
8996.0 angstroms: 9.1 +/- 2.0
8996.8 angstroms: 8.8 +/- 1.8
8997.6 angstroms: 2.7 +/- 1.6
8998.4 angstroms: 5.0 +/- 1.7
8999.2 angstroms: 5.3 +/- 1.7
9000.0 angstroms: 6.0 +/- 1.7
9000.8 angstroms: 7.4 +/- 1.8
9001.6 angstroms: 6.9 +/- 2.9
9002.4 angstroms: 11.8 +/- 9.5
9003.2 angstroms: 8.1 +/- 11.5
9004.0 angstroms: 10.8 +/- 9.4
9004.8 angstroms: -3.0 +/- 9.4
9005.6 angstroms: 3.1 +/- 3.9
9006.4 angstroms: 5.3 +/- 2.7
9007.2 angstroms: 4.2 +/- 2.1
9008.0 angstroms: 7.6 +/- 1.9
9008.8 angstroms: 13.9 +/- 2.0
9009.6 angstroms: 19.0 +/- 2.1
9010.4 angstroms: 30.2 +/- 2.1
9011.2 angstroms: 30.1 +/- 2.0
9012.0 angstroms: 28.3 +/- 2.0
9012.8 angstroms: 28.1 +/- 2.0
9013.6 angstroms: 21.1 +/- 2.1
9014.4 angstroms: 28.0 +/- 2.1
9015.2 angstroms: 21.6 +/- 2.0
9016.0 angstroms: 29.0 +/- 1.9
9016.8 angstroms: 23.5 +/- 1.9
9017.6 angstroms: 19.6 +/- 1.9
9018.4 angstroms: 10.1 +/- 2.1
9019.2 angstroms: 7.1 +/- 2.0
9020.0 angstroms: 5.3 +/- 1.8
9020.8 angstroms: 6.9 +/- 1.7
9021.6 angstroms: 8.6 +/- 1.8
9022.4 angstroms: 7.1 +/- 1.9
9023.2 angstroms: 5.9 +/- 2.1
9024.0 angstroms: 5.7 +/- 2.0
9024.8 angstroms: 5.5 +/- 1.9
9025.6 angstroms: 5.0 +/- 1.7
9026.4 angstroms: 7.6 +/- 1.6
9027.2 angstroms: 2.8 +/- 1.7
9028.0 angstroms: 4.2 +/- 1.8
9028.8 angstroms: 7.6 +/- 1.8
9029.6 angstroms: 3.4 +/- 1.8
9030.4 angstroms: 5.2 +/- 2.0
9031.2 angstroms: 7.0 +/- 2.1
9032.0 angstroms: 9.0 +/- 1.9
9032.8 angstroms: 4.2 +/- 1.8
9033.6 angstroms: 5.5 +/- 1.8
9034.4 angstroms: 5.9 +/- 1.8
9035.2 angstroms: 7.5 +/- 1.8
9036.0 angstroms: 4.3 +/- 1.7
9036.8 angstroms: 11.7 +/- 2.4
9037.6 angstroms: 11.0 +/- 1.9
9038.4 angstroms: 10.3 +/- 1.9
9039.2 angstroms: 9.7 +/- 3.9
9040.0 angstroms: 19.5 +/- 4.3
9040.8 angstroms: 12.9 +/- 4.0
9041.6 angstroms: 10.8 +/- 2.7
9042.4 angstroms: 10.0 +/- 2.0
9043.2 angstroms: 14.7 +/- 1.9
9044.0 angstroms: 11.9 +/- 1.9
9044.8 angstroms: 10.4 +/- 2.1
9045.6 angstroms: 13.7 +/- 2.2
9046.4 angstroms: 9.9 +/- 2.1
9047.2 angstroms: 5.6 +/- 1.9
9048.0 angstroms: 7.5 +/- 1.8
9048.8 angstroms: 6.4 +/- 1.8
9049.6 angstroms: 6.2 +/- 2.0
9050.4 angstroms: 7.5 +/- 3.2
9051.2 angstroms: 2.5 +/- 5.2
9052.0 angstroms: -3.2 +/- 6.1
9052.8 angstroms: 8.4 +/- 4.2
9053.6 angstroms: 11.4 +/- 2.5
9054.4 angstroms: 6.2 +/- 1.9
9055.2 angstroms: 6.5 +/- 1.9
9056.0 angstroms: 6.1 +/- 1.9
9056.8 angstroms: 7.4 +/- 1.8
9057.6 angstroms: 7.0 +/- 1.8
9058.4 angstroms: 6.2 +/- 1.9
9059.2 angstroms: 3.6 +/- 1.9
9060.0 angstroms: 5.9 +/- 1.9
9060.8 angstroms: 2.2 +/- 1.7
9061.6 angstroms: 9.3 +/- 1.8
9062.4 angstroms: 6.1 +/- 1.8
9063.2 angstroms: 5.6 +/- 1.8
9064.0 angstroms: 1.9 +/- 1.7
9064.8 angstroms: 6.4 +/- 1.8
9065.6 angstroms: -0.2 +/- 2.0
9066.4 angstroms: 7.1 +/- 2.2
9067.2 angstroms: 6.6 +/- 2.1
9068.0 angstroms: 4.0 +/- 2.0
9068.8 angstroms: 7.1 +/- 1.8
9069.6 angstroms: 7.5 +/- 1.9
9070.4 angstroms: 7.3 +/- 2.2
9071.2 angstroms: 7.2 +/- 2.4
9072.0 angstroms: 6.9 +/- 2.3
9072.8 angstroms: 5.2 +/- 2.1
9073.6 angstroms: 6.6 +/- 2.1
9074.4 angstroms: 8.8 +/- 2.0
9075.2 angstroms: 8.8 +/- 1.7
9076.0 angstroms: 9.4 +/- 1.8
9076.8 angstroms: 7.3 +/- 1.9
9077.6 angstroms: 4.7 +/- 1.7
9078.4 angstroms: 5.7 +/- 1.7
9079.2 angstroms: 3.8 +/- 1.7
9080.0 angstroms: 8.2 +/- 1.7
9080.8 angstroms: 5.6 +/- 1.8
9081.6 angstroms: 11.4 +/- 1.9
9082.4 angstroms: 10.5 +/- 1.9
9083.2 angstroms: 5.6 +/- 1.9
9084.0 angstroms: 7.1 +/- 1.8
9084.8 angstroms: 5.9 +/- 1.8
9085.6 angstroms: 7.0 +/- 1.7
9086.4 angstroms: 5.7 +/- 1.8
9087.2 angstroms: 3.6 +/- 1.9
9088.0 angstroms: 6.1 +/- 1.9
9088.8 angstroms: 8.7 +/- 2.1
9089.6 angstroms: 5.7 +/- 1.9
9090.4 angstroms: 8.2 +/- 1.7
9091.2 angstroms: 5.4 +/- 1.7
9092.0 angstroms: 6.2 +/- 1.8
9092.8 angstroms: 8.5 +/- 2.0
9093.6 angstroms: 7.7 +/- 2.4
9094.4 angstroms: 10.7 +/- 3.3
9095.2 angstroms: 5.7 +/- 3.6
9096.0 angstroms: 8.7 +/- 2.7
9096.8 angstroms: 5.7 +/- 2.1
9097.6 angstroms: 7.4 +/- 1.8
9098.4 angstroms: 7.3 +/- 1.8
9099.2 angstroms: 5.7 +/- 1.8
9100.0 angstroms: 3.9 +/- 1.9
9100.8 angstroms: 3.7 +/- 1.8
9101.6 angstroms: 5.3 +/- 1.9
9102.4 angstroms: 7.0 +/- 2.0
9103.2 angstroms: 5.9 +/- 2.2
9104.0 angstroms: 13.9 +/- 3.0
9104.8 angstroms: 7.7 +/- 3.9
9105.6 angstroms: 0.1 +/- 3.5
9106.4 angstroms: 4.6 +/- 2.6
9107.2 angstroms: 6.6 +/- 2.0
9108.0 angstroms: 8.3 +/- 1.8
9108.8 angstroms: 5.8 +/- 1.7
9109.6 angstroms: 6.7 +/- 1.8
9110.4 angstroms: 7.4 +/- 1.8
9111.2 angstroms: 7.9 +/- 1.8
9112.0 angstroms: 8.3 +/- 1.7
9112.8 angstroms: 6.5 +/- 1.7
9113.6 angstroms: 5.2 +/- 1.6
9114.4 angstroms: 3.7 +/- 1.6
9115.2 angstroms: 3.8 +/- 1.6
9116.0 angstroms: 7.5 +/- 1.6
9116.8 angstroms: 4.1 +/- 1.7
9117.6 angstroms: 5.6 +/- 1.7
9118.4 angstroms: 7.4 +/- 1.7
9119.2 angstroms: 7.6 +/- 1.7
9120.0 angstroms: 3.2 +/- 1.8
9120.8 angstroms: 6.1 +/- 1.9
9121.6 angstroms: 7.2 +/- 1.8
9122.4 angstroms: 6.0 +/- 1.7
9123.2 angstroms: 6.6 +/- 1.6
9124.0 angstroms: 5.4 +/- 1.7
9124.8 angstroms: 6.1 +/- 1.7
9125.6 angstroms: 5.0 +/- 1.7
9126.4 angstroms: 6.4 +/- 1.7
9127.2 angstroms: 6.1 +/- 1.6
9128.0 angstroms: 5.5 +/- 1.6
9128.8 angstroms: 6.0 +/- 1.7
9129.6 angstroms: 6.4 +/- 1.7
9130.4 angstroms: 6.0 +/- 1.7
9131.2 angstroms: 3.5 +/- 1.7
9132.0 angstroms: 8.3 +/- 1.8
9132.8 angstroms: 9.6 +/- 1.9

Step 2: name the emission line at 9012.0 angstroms Halpha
